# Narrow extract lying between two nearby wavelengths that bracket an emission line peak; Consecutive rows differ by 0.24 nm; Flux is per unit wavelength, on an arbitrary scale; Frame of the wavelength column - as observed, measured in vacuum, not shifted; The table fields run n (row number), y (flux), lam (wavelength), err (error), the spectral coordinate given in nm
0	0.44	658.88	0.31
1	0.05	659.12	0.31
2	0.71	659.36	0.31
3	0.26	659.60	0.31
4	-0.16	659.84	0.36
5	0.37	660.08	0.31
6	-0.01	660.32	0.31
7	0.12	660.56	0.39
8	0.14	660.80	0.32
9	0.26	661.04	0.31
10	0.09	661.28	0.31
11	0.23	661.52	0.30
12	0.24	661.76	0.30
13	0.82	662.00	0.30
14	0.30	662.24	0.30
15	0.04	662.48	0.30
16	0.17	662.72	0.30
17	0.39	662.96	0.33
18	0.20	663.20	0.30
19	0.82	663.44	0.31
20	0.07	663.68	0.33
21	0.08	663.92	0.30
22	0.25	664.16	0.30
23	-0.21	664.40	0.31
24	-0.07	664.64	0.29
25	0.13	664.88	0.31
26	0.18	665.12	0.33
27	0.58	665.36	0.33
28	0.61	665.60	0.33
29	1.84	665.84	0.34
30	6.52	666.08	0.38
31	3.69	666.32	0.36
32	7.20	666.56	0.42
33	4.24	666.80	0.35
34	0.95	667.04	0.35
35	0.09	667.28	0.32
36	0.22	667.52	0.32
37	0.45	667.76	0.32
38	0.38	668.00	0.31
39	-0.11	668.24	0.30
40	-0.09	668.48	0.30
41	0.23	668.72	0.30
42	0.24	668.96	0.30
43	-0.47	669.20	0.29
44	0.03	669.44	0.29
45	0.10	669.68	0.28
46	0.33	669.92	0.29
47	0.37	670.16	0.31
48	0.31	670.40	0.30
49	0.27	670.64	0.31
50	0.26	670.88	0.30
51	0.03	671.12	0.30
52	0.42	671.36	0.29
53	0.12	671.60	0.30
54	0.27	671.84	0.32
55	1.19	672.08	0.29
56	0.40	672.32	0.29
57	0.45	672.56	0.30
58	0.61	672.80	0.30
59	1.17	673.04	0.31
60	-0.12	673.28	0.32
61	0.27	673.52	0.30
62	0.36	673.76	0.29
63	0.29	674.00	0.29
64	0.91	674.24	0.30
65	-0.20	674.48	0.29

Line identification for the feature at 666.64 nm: [O II]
